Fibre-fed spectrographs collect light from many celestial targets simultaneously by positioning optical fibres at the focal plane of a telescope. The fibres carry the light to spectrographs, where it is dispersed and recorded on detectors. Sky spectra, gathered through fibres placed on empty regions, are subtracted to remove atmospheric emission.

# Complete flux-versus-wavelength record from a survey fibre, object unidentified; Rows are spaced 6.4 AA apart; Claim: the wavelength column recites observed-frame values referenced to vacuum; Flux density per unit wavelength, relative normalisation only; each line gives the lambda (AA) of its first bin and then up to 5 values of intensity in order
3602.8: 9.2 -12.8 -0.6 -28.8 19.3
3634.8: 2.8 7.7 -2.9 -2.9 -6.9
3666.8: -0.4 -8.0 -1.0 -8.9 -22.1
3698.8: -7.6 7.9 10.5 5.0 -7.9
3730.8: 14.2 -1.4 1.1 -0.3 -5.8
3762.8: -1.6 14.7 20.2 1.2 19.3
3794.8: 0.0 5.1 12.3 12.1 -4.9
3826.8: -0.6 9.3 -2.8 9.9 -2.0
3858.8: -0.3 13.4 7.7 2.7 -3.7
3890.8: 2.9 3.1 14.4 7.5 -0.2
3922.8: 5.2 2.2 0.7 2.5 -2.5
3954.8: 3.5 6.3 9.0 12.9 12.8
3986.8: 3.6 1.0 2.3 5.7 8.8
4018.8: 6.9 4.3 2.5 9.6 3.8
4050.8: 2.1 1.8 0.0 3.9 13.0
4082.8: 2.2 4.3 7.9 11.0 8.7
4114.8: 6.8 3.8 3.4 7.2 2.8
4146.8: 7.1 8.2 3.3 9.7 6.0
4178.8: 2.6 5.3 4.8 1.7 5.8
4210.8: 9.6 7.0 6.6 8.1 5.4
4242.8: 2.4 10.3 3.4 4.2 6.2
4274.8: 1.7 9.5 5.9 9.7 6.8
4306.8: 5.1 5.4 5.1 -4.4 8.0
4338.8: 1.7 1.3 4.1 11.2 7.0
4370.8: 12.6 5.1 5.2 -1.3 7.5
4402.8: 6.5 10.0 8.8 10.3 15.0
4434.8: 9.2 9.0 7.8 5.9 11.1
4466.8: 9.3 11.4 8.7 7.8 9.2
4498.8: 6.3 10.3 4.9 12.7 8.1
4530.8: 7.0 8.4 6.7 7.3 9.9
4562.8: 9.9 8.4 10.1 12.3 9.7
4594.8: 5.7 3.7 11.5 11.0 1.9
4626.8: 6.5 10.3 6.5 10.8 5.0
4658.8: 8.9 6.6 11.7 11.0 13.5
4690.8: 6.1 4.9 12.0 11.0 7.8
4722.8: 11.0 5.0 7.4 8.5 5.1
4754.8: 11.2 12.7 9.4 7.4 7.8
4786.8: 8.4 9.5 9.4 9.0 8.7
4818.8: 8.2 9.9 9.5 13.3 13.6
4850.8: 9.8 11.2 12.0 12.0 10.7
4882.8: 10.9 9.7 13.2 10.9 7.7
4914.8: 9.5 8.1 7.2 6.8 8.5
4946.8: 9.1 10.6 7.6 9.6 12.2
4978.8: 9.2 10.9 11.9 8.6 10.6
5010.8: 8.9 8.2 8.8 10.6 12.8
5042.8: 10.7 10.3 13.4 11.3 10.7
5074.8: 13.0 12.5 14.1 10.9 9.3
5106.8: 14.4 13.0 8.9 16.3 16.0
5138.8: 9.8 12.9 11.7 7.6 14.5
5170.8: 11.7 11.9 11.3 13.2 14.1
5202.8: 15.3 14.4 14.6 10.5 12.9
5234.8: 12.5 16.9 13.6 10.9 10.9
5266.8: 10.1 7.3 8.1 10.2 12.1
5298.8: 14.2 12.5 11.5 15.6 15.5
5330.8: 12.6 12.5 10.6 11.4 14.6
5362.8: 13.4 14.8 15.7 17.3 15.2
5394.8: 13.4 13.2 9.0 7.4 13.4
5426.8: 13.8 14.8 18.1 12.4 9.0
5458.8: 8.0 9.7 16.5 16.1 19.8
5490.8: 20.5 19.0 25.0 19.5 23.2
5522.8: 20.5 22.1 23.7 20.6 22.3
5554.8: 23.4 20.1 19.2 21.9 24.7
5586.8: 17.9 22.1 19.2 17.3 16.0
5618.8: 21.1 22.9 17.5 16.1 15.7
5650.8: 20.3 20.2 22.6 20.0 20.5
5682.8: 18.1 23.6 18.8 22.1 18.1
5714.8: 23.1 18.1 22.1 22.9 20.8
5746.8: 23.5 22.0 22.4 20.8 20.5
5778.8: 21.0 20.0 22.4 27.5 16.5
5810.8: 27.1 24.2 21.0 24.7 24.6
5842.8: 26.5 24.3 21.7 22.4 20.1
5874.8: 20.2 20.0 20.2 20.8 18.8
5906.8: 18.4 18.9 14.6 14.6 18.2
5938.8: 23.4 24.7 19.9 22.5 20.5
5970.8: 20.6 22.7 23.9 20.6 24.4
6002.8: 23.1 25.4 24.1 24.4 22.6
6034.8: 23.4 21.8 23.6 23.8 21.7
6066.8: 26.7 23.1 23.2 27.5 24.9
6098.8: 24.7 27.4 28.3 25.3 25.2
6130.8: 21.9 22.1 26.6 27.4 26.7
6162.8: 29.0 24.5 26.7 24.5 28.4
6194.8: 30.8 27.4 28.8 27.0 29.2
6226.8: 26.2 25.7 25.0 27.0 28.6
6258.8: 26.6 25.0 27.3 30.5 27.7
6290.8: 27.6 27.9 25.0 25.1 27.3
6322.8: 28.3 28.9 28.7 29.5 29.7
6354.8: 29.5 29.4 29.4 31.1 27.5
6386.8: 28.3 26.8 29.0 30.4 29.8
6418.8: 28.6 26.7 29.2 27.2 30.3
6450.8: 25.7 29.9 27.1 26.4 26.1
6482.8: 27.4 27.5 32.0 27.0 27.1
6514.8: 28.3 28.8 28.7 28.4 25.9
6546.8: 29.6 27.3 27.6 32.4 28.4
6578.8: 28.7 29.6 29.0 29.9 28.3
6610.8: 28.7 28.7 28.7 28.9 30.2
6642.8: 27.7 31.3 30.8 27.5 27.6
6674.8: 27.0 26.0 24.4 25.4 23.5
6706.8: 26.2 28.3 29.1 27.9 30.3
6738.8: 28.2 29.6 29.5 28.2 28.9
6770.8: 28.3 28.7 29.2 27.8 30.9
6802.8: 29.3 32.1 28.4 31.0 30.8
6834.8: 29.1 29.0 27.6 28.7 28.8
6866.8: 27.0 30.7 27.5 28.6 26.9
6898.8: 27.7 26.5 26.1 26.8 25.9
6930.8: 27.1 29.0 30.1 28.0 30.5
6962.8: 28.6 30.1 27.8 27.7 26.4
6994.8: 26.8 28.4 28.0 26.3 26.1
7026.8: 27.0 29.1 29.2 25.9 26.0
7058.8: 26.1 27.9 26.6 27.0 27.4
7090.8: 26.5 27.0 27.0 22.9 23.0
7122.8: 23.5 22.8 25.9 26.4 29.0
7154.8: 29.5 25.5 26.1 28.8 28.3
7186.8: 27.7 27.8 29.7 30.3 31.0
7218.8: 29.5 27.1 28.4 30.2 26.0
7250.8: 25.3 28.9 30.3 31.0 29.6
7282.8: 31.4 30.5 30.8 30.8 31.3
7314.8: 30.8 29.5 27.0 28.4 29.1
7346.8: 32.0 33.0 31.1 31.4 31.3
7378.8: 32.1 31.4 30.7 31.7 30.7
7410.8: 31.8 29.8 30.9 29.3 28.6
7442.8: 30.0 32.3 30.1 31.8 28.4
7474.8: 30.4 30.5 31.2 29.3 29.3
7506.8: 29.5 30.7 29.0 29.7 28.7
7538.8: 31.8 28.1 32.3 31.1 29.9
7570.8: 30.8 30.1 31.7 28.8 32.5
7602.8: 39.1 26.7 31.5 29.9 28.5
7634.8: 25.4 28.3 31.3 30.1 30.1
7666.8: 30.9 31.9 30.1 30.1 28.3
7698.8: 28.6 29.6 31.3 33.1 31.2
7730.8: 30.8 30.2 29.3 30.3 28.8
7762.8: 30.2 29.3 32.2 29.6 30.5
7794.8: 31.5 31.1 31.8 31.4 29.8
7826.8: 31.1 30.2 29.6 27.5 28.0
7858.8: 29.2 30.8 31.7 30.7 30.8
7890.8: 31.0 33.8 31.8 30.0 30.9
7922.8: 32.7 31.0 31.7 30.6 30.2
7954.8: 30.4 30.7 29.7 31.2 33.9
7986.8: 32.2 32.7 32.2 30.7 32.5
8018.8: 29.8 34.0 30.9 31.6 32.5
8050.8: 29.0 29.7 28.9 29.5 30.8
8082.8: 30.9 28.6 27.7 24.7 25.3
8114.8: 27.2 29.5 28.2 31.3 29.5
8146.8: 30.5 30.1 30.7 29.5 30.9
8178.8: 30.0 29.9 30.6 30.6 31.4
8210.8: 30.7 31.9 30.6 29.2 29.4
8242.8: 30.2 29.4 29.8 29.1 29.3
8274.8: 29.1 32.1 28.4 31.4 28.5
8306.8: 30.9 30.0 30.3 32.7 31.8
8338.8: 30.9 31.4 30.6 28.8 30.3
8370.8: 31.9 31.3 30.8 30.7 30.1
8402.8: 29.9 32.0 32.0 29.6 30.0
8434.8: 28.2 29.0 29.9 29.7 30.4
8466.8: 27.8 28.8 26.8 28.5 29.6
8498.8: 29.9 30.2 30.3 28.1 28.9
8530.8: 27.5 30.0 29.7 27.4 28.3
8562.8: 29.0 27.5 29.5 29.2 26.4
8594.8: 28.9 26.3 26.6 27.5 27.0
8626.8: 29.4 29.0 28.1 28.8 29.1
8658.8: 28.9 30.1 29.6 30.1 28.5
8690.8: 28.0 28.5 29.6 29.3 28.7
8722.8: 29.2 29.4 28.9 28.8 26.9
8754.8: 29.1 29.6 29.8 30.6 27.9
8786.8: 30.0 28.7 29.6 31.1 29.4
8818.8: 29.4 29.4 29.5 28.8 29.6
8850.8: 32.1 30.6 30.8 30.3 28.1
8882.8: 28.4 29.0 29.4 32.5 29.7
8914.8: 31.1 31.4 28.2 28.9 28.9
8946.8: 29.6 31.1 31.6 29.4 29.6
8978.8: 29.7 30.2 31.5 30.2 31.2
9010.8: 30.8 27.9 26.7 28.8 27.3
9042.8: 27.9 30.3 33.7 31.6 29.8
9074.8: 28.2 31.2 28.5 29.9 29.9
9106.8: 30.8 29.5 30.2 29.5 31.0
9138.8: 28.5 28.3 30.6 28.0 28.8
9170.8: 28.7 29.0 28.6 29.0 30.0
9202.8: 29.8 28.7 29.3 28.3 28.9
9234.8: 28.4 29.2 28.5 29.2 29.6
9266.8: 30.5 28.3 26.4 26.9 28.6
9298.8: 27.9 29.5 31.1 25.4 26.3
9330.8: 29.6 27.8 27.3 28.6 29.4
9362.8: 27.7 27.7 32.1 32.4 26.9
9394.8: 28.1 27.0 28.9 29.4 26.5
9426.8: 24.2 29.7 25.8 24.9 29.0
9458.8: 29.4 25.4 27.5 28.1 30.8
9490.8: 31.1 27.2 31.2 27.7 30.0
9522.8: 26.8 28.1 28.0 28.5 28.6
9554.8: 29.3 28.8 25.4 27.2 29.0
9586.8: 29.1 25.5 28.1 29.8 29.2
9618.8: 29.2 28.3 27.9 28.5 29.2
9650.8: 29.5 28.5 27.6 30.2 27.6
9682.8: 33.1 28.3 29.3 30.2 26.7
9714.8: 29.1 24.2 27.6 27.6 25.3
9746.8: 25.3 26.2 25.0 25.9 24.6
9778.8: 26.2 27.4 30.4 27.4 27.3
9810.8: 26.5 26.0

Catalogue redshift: 0.38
